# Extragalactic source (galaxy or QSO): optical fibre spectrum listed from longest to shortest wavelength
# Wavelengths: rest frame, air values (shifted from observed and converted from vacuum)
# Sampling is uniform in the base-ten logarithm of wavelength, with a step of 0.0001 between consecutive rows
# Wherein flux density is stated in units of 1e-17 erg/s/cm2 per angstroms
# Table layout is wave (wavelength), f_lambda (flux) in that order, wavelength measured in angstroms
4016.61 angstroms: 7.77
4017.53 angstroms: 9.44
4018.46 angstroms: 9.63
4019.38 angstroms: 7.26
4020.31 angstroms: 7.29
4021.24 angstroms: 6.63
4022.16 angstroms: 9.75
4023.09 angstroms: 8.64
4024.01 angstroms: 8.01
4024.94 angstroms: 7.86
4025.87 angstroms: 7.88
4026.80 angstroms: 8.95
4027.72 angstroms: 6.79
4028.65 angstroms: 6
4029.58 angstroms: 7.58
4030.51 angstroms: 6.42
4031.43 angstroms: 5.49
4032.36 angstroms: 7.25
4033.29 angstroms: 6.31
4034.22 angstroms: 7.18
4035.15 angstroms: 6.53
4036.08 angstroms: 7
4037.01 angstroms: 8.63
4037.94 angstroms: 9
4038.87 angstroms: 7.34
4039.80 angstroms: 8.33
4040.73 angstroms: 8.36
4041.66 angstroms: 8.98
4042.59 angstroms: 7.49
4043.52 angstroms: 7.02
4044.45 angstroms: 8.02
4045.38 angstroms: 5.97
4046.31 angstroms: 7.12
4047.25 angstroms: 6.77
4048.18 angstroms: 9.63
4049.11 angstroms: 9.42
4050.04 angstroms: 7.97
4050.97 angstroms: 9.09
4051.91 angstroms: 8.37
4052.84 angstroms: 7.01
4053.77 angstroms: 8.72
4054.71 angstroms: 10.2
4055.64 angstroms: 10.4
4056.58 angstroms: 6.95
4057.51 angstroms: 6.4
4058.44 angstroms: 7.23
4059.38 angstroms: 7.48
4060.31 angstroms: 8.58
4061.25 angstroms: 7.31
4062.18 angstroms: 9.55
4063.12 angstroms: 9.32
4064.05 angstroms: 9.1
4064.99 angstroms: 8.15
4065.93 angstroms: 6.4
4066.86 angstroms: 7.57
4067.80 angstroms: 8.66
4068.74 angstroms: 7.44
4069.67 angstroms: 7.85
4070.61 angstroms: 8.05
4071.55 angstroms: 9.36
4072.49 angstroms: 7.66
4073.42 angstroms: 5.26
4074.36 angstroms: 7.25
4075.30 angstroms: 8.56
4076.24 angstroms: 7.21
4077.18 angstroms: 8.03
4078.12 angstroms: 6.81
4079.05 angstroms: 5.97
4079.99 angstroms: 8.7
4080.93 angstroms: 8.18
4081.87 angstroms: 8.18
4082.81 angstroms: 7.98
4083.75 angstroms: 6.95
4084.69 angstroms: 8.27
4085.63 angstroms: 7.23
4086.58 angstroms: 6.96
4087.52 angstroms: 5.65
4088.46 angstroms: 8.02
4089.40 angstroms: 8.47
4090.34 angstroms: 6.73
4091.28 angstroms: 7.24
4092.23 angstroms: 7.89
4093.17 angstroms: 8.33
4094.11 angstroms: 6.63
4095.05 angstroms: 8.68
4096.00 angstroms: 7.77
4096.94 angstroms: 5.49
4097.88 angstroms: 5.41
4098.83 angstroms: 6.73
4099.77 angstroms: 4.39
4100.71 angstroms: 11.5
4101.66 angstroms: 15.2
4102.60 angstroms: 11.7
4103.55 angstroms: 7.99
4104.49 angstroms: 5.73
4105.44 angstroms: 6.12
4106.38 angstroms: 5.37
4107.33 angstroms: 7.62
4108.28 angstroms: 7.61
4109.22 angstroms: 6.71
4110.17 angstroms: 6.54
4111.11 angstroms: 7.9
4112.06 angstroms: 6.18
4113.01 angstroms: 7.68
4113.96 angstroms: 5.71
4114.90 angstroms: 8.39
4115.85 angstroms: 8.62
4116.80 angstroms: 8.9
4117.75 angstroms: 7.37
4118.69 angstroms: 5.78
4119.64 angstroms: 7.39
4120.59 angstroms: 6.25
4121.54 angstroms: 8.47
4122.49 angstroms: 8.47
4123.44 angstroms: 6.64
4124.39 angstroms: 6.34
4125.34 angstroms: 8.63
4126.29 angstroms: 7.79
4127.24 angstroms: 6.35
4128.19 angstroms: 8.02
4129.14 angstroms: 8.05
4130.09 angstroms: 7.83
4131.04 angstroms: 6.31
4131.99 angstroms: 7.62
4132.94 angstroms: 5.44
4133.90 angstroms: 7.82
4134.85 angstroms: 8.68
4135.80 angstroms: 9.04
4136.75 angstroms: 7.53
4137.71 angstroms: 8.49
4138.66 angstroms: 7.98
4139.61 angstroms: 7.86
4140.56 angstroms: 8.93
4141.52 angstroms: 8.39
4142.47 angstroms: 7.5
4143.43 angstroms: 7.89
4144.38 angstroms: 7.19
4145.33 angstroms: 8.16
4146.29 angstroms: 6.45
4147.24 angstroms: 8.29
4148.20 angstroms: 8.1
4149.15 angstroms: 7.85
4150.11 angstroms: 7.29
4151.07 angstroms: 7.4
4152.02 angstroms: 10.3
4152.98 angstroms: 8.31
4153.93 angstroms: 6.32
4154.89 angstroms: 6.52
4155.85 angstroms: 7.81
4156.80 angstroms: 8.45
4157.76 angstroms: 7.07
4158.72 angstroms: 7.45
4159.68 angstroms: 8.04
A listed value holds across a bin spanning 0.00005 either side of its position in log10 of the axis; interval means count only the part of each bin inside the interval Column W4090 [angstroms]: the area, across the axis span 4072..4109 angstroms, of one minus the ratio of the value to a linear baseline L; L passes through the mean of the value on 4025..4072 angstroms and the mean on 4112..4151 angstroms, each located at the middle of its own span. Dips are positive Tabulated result 0.8 angstroms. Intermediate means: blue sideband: 7.85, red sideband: 7.61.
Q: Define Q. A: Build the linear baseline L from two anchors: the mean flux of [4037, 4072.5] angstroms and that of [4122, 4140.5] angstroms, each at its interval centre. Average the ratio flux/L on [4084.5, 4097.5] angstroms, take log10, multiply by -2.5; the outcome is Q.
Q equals 0.08 mag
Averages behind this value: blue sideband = 8.12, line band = 7.35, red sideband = 7.66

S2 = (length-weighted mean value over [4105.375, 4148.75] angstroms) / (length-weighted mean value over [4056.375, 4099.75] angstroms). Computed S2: 1.00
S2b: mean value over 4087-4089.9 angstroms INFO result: 7.38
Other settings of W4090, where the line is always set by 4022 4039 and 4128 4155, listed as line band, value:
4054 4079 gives -1.2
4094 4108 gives -0.2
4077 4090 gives 0.2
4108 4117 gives 0.4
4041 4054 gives -0.8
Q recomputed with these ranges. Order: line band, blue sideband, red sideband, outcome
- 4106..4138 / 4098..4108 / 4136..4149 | 0.09 mag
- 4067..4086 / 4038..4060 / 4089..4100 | -0.04 mag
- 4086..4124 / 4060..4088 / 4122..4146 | 0.03 mag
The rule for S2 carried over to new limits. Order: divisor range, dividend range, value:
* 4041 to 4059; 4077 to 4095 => 0.93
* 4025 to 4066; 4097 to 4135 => 0.96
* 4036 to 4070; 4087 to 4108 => 0.95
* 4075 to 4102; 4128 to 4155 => 1.02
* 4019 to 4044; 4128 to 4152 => 1.03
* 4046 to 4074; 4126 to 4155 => 0.96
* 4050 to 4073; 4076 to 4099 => 0.90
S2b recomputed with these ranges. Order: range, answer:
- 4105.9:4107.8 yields 6.49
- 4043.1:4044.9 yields 7.53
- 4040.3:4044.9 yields 7.98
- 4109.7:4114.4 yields 6.81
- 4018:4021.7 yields 7.7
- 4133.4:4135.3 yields 8.19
